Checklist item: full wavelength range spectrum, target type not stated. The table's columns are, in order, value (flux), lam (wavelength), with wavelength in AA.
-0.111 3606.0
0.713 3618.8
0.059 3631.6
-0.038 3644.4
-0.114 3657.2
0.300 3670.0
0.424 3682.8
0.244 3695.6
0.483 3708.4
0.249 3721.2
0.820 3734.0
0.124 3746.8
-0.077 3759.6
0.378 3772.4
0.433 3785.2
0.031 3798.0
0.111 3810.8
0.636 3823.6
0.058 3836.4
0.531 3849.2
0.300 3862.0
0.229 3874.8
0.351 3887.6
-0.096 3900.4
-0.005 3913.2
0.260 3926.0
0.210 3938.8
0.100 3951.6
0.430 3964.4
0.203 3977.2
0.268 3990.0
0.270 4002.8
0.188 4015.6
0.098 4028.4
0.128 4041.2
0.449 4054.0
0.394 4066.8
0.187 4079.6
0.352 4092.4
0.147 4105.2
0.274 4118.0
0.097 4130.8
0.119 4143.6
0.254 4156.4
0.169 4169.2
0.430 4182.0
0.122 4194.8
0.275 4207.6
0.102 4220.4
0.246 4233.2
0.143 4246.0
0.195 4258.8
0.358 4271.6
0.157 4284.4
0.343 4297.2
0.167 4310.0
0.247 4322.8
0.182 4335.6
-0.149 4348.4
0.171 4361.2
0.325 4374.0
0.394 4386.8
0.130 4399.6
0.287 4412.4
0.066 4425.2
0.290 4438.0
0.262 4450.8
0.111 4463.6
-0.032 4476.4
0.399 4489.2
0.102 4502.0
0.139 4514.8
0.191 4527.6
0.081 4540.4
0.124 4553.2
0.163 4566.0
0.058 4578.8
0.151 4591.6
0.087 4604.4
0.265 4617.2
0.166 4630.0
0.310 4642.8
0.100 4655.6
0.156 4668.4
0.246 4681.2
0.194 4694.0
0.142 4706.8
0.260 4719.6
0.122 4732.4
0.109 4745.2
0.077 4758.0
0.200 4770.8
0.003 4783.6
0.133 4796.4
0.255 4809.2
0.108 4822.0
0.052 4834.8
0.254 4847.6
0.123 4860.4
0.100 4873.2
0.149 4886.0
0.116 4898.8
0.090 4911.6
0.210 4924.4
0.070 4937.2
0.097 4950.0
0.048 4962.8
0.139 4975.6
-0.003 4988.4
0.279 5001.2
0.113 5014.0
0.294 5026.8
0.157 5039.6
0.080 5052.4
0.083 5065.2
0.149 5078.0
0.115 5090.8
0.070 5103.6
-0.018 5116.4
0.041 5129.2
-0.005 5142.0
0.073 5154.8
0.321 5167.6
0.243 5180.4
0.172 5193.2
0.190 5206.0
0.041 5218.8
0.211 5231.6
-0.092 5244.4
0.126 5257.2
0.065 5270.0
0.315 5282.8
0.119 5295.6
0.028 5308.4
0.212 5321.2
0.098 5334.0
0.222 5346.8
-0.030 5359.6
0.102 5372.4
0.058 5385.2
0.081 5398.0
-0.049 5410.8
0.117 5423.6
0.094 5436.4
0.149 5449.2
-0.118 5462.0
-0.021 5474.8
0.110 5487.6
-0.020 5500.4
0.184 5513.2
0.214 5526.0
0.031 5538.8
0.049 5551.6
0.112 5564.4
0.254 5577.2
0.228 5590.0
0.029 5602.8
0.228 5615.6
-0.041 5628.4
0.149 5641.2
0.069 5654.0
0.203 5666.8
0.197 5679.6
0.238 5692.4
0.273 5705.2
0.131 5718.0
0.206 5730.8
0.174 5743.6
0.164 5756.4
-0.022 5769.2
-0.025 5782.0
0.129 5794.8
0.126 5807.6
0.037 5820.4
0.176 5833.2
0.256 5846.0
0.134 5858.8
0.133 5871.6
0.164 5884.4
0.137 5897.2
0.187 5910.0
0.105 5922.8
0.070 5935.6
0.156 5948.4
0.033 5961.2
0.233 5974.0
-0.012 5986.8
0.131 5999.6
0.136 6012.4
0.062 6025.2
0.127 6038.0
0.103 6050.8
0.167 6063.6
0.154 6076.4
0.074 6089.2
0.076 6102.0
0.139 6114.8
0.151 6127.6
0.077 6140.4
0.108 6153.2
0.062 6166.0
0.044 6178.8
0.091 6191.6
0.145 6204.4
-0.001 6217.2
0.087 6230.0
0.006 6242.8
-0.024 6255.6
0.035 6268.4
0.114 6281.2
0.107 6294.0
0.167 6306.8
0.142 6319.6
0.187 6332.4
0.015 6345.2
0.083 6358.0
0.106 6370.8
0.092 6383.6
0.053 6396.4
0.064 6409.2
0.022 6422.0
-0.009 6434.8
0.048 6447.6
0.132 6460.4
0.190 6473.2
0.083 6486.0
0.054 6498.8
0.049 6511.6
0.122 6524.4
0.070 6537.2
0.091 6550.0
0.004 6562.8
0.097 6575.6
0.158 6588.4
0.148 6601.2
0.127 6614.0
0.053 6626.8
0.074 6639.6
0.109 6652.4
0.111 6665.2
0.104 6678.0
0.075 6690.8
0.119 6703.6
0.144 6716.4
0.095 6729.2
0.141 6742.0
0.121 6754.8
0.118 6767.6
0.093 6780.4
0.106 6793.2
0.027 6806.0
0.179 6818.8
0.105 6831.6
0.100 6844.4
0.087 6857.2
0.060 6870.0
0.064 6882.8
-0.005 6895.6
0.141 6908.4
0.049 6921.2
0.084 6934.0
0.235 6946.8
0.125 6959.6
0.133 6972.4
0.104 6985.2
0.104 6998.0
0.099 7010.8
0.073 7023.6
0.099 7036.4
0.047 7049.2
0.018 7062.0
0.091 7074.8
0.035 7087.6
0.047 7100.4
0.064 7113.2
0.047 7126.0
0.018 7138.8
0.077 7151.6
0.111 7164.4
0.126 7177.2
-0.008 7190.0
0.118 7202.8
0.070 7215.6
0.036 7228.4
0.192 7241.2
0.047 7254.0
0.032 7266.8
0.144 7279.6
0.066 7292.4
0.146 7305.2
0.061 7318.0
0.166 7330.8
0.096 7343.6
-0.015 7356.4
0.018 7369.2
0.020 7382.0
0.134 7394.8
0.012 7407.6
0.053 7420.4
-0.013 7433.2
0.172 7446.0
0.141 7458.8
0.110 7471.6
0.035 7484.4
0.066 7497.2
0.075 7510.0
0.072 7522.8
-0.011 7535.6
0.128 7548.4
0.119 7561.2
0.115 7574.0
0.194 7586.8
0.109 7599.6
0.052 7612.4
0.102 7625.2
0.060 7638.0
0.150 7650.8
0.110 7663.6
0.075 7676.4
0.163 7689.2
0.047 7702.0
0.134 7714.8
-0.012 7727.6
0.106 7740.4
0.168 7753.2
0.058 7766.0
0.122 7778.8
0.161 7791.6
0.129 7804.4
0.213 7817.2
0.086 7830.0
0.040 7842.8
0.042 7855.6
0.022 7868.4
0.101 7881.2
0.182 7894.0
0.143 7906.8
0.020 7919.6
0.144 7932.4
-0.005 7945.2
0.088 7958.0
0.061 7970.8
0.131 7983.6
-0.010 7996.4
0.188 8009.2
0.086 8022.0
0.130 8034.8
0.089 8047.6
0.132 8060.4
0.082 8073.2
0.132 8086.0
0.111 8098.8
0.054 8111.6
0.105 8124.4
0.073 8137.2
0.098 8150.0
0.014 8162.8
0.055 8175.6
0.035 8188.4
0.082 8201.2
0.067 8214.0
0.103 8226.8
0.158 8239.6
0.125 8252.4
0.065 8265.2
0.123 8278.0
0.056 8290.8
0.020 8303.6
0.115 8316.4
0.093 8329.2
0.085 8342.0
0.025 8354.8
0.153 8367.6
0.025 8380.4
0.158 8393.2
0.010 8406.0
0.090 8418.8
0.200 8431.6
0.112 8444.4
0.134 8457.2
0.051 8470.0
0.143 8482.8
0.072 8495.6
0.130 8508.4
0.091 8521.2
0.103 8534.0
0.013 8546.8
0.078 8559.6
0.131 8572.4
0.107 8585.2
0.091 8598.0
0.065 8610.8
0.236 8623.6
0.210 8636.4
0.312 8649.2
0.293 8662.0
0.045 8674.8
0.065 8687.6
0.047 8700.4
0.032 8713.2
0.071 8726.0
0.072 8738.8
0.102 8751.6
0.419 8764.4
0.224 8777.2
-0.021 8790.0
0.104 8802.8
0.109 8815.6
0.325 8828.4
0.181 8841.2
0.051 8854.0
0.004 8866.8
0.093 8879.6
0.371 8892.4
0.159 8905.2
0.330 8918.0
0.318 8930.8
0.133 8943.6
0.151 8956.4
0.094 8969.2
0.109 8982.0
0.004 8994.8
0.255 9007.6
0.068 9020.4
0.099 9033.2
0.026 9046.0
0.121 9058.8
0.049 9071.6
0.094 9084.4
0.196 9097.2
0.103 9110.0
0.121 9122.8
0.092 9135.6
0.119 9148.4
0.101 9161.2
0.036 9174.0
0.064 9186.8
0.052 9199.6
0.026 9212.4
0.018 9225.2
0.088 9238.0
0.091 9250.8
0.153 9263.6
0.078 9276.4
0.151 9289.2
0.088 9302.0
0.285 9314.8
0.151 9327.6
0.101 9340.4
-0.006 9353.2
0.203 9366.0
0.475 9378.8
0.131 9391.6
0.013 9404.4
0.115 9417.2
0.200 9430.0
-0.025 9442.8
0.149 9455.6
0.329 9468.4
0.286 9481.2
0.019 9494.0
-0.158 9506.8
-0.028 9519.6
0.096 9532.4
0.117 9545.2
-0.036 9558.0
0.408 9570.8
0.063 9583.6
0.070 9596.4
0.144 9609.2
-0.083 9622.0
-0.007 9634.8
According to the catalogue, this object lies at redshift 1.39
